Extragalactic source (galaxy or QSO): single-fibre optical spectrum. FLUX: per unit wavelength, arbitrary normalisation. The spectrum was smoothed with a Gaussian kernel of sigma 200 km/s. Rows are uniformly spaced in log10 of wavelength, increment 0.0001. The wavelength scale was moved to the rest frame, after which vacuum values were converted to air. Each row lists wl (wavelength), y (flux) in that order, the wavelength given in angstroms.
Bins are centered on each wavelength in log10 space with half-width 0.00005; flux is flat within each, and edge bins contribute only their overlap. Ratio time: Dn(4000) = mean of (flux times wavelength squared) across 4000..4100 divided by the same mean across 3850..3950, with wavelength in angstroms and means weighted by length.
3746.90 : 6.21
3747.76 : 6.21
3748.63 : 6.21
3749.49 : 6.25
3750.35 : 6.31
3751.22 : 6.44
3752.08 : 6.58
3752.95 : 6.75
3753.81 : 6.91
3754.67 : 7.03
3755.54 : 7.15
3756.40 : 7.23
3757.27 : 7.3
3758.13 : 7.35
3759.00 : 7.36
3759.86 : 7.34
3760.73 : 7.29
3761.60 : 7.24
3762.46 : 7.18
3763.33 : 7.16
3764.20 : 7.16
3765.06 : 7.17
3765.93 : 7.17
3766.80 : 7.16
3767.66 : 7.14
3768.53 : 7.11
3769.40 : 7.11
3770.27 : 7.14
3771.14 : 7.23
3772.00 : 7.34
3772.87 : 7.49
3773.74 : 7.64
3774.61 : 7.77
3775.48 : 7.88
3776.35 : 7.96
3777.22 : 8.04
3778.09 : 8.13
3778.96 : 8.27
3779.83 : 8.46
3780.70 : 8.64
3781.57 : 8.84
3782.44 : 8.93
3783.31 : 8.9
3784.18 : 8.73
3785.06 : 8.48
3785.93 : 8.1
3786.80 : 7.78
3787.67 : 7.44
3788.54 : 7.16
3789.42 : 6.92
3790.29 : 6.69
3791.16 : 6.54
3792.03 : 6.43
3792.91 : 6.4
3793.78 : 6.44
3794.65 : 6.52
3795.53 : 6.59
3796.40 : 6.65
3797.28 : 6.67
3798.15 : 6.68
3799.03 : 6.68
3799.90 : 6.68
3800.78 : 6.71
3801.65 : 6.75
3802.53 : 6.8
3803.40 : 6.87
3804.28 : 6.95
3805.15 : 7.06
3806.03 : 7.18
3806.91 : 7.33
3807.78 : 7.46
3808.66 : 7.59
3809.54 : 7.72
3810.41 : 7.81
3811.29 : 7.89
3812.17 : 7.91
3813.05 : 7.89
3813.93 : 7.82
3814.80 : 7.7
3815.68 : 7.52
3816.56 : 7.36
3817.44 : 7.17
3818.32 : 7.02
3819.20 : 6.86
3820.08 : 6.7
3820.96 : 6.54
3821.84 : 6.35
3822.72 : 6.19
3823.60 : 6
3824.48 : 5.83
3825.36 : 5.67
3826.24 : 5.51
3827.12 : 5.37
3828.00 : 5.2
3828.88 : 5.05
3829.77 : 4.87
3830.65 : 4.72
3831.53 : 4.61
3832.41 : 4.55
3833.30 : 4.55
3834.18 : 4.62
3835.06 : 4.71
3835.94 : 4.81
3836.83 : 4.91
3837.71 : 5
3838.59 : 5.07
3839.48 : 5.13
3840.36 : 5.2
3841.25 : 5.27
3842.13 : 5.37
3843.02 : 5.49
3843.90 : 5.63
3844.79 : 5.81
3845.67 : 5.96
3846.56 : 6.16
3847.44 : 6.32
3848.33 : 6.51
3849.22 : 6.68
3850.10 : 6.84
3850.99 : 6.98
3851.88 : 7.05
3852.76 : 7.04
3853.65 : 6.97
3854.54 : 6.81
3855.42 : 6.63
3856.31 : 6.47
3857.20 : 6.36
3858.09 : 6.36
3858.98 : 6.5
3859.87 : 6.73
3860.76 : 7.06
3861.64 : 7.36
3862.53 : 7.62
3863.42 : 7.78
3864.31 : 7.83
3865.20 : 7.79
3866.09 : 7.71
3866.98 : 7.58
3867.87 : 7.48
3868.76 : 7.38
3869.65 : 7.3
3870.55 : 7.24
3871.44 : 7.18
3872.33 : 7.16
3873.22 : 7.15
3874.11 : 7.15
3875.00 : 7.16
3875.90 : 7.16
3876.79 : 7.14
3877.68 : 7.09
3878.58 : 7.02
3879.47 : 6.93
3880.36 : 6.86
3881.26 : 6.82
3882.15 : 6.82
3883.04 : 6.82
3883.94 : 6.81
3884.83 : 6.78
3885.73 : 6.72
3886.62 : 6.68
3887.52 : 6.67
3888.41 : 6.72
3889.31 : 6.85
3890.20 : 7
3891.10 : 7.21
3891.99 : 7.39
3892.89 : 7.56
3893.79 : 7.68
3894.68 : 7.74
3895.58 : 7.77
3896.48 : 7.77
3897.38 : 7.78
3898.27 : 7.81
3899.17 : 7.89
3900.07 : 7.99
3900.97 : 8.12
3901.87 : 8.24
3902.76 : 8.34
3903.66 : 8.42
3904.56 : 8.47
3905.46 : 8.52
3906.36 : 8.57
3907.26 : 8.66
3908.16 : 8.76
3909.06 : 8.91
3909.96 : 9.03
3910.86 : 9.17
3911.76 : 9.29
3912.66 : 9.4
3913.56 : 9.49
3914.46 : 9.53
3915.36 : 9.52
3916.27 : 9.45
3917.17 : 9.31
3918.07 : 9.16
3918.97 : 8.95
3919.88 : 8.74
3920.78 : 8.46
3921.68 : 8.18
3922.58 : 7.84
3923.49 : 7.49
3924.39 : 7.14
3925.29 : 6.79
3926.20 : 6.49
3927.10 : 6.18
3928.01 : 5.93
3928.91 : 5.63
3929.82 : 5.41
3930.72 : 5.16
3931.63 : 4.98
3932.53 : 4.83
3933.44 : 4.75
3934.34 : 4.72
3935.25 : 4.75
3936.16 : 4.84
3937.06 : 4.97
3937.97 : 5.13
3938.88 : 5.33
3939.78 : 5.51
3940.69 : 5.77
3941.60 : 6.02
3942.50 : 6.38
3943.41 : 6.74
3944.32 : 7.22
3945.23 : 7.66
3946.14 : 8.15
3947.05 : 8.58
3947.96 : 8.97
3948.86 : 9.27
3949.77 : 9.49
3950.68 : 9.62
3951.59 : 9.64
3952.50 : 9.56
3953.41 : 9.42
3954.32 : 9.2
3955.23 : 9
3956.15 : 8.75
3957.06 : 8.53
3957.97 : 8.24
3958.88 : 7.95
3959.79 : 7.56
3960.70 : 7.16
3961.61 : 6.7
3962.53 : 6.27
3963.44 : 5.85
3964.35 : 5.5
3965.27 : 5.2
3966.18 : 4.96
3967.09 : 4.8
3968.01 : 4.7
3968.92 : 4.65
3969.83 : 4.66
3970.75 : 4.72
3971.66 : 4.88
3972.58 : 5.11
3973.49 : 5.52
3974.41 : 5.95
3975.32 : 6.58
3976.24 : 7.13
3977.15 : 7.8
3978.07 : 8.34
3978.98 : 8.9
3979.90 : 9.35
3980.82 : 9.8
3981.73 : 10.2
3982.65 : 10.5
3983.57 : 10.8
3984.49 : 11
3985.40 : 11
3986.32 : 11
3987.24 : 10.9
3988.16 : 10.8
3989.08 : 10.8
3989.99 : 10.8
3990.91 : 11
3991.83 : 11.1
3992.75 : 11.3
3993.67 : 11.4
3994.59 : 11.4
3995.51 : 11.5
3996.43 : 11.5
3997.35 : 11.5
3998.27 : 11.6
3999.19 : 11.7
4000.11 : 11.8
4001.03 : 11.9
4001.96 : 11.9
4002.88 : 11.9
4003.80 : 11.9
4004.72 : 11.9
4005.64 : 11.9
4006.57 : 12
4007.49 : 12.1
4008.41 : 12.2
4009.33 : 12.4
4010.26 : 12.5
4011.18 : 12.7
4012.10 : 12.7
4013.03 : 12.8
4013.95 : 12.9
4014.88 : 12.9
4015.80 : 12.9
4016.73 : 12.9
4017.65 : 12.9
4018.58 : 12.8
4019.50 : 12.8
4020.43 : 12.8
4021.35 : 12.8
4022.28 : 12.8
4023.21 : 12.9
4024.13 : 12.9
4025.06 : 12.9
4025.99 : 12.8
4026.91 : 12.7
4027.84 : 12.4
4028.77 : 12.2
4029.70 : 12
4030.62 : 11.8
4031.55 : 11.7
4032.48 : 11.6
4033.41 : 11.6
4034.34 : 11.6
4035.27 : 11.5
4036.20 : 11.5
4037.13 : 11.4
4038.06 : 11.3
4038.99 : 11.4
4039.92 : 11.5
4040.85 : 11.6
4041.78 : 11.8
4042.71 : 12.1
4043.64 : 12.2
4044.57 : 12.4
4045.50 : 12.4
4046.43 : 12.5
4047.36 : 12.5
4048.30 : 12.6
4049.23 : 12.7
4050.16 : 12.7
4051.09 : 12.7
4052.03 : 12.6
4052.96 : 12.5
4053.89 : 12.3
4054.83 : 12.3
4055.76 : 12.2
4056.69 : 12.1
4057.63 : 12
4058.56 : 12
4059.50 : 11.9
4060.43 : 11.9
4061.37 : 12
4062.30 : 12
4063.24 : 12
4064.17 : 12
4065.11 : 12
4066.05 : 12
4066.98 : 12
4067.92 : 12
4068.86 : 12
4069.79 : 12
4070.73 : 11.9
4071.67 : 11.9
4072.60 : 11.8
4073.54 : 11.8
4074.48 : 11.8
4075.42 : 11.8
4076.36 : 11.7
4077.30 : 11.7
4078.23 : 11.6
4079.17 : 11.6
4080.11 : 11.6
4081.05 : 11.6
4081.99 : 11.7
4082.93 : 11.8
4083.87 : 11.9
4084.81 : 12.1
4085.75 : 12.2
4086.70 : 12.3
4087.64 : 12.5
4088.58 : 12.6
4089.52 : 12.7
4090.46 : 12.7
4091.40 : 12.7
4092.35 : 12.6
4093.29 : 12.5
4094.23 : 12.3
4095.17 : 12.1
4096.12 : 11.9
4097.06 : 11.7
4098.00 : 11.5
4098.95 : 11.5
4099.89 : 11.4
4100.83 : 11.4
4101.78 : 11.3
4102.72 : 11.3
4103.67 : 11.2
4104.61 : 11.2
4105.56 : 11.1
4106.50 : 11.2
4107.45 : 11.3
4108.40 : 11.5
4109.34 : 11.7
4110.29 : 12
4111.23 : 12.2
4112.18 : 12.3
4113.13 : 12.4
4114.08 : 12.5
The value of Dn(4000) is 1.79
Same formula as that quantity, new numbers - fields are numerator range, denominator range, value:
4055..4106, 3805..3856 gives 2.17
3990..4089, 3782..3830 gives 1.96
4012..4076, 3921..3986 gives 1.80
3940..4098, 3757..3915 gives 1.67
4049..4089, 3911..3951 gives 1.79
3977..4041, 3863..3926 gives 1.58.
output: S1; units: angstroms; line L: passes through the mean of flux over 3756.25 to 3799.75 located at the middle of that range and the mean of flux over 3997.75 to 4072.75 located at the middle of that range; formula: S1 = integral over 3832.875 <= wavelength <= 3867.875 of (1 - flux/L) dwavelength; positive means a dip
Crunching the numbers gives 9.9 angstroms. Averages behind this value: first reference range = 7.42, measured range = 6.29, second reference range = 12.2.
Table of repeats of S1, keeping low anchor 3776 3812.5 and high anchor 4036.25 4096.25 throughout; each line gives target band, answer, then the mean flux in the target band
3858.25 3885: 4.8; 7.18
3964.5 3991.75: 6.7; 8.01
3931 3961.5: 8.6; 7.22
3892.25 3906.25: 1.8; 8.01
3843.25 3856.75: 3.0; 6.51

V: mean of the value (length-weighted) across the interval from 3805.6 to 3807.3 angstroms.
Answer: 7.24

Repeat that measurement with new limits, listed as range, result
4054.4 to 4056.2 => 12.3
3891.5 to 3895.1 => 7.6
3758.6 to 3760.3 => 7.36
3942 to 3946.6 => 7.22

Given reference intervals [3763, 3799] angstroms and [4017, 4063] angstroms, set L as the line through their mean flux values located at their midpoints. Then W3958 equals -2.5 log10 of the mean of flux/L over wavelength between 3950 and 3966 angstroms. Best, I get 0.33 mag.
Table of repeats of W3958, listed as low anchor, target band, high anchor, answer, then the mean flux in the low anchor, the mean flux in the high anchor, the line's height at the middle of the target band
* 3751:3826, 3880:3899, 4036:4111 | 0.237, 7.24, 12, 8.91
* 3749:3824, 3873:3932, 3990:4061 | 0.248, 7.26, 12.1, 9.62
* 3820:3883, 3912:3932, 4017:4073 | 0.095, 6.33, 12.2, 8.46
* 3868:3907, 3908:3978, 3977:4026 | 0.294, 7.4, 11.7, 9.47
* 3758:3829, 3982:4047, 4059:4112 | -0.115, 7.19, 11.9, 10.7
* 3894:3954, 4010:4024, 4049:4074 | -0.199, 7.64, 12.1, 10.7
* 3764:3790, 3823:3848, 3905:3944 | 0.389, 7.78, 7.2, 7.55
